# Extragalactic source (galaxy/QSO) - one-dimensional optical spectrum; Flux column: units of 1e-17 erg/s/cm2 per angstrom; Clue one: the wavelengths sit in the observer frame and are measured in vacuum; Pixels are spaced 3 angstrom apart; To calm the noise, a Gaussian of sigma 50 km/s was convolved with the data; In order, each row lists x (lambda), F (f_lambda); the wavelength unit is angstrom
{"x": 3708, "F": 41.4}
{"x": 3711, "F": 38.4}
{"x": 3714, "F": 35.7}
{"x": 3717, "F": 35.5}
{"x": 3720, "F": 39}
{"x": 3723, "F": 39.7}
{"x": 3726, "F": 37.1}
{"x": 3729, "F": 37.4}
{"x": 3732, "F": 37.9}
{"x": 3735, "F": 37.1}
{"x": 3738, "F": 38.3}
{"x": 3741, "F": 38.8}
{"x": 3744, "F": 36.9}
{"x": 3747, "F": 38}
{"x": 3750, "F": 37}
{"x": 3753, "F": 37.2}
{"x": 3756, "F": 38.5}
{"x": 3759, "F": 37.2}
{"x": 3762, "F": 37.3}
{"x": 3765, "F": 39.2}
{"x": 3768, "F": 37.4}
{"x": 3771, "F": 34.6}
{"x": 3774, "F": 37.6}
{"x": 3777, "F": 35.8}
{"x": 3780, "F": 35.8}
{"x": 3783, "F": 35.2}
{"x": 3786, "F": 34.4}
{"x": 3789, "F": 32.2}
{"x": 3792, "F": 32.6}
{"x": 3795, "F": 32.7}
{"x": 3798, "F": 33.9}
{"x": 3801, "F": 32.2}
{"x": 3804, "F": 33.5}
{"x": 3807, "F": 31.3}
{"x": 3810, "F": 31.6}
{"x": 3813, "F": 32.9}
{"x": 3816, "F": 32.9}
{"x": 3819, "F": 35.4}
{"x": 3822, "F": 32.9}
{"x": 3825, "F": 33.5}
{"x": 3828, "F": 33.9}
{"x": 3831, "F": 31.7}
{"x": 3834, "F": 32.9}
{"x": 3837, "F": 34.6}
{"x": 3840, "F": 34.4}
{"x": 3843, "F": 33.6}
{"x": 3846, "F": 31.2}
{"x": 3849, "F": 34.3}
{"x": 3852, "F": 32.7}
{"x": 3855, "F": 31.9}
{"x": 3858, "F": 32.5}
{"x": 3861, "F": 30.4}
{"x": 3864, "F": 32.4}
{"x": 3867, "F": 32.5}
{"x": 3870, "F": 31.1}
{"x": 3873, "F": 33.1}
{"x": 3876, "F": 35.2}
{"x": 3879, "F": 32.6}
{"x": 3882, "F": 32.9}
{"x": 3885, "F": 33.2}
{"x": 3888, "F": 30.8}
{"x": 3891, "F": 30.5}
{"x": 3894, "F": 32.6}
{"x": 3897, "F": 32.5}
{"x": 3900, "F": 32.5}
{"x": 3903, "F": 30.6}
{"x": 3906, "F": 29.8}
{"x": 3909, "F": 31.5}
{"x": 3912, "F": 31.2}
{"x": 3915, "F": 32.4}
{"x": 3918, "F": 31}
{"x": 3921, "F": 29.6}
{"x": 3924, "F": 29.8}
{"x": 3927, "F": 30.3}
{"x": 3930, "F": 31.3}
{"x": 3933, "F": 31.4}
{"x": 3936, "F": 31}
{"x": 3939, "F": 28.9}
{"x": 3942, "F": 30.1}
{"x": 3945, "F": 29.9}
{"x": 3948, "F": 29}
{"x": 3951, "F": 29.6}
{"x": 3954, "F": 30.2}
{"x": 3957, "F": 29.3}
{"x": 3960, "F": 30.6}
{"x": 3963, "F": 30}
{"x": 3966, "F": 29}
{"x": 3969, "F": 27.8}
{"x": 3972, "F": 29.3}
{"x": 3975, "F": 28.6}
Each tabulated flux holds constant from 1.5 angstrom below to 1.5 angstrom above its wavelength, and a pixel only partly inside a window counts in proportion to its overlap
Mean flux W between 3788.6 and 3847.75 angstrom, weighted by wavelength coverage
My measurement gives 33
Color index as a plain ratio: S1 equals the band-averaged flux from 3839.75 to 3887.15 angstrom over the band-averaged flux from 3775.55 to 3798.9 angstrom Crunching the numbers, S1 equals 1.0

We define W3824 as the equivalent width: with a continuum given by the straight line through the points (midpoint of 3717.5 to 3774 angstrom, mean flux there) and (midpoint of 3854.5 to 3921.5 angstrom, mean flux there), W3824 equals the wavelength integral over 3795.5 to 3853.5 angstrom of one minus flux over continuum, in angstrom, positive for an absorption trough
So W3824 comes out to 2.2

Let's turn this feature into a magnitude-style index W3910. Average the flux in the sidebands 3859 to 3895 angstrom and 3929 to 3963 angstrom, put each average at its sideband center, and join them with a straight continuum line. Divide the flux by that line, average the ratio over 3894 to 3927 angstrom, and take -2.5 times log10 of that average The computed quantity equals 0.00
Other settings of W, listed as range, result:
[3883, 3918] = 31.6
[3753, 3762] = 37.7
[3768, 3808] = 34.1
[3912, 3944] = 30.6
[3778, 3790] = 34.5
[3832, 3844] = 33.8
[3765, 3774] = 36.8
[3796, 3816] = 32.6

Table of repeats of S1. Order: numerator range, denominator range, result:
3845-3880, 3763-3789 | 0.90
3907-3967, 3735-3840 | 0.87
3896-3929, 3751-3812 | 0.89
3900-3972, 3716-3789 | 0.81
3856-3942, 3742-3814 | 0.89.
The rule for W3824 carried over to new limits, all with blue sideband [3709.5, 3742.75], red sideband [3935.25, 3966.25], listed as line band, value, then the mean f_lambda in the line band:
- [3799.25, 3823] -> 1.3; 32.8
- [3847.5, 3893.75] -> 0.3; 32.4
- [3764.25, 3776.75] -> -0.3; 36.9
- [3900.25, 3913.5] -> 0.2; 30.9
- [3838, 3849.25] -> 0.1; 33.3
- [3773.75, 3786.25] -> 0.0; 35.7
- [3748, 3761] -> -0.3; 37.5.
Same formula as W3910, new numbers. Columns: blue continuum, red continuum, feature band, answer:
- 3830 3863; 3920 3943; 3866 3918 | -0.020 mag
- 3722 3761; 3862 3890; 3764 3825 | 0.049 mag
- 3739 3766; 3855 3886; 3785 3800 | 0.092 mag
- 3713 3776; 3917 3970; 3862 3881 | -0.003 mag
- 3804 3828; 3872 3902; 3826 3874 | 0.003 mag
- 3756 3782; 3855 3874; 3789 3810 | 0.088 mag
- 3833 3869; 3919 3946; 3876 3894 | -0.020 mag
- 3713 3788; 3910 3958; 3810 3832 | 0.041 mag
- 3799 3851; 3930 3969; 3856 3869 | 0.008 mag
